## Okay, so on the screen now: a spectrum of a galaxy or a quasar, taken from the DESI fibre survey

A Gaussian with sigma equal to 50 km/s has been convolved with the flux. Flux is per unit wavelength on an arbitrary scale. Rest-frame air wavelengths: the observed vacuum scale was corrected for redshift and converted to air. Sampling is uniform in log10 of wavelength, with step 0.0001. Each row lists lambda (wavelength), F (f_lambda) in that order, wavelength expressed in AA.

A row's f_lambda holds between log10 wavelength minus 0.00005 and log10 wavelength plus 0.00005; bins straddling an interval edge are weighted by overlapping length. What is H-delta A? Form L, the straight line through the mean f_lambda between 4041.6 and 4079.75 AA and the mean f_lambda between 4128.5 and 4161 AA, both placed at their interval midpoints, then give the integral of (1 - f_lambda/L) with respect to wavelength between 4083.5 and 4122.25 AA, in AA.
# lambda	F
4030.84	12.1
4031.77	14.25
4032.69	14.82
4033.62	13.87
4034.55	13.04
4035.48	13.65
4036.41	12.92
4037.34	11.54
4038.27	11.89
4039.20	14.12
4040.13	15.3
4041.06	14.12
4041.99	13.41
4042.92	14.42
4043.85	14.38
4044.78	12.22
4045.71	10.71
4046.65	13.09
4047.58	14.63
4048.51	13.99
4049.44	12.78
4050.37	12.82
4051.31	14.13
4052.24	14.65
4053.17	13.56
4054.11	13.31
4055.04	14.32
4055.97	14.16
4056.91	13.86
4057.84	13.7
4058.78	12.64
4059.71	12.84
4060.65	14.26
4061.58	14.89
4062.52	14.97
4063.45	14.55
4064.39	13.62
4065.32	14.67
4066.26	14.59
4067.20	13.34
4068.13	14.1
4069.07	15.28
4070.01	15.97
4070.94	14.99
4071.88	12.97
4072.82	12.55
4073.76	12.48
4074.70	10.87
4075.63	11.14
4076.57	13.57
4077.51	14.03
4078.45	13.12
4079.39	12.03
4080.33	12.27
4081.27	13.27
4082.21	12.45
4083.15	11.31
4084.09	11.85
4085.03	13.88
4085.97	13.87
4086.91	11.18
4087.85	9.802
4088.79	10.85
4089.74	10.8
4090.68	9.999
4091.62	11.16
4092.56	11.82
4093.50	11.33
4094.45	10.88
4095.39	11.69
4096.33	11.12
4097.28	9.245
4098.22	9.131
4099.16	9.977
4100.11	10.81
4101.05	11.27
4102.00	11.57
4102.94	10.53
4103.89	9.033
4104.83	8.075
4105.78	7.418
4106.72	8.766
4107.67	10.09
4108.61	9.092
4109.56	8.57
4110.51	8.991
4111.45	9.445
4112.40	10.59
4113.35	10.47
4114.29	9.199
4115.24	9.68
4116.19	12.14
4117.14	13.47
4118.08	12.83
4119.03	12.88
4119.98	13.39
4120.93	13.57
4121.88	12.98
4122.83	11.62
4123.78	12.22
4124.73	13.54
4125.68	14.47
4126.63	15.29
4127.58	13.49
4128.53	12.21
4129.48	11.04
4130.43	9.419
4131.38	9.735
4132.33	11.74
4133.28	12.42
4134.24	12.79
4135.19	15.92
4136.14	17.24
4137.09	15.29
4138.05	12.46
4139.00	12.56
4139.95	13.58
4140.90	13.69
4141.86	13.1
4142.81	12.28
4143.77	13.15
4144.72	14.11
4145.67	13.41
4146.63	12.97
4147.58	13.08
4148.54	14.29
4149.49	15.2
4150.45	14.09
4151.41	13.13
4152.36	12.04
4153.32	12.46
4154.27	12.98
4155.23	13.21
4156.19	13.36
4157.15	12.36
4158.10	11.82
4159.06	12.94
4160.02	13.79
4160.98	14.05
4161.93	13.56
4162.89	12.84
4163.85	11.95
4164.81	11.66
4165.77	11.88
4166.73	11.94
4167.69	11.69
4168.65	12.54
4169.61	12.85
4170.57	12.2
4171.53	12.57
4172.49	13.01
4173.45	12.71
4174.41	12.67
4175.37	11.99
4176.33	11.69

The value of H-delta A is 7.3 AA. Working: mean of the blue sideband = 13.6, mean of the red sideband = 13.1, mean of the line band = 10.8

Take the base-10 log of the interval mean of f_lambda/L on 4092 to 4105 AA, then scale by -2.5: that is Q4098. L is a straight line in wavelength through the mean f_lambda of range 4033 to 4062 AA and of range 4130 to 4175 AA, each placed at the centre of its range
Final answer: 0.25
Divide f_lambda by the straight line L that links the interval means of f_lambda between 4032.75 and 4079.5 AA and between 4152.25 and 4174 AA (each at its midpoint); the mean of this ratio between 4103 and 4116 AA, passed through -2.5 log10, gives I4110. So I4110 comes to 0.37 mag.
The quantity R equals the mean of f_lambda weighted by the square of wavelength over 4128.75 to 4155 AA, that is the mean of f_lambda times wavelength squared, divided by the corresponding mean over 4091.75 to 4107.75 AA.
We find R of 1.3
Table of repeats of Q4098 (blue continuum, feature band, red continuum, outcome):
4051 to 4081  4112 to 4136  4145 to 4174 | 0.07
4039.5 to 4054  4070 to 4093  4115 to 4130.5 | 0.08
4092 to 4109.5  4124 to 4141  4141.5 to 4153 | -0.07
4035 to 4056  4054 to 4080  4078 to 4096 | -0.09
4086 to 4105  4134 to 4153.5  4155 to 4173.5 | -0.14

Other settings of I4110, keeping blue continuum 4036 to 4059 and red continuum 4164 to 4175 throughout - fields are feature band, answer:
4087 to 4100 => 0.223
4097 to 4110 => 0.331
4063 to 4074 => -0.067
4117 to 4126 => -0.024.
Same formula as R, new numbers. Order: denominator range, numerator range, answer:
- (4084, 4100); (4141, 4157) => 1.23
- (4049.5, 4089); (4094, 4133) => 0.85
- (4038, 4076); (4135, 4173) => 1.01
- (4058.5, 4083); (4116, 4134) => 0.96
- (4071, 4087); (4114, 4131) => 1.01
